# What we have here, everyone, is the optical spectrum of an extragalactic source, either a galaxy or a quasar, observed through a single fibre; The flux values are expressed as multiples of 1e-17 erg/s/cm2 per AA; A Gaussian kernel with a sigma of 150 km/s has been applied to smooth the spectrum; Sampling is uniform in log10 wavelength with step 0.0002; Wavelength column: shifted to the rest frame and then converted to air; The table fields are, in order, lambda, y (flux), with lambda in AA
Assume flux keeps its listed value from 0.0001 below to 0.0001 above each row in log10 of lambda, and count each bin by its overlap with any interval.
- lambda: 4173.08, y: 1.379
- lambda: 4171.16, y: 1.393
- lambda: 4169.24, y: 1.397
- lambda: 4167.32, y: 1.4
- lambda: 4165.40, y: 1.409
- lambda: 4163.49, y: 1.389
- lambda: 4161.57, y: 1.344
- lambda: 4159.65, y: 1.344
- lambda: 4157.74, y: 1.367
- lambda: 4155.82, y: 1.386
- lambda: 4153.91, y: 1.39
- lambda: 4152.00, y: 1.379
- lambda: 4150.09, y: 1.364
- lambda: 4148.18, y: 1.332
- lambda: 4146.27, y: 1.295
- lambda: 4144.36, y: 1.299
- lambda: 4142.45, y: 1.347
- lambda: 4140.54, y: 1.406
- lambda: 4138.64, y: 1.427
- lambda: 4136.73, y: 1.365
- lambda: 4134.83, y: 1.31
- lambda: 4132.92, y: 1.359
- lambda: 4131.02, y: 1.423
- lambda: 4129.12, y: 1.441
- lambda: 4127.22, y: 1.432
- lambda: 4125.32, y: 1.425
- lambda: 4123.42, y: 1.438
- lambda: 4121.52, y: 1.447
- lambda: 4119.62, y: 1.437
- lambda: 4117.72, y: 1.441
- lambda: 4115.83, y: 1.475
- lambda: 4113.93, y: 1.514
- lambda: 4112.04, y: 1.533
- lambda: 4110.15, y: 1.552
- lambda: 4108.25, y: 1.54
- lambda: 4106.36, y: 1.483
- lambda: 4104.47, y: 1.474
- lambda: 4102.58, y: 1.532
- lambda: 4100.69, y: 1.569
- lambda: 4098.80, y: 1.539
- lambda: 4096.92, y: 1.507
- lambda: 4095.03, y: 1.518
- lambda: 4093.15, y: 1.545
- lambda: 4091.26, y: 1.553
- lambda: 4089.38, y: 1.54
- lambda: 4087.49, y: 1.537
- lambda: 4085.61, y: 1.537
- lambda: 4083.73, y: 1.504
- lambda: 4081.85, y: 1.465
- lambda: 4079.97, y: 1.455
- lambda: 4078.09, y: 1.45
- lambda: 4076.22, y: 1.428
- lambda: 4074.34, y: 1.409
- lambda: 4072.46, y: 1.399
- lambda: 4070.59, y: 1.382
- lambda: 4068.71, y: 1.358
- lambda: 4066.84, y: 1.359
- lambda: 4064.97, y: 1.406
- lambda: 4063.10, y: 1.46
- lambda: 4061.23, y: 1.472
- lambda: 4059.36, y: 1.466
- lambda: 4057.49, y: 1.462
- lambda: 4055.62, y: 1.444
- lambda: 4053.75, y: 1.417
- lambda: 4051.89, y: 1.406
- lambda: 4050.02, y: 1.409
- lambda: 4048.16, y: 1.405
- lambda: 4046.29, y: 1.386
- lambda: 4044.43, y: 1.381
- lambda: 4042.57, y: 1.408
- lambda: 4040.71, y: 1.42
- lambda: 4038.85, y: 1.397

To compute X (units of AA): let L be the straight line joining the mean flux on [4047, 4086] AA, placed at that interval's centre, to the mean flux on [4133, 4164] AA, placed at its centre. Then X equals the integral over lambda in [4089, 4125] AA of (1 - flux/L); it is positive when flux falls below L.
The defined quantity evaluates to -2.8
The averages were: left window 1.43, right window 1.36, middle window 1.51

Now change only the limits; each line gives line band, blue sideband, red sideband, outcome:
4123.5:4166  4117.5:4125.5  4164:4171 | 1.32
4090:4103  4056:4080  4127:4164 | -1.25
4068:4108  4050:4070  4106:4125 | -0.90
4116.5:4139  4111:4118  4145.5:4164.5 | 0.63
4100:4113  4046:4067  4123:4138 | -1.08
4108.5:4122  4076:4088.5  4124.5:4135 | -0.57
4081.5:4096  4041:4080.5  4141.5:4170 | -1.31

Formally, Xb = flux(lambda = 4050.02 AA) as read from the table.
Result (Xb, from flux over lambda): 1.409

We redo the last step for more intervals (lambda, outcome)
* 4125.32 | 1.425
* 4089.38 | 1.54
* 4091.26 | 1.553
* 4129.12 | 1.441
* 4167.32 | 1.4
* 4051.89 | 1.406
